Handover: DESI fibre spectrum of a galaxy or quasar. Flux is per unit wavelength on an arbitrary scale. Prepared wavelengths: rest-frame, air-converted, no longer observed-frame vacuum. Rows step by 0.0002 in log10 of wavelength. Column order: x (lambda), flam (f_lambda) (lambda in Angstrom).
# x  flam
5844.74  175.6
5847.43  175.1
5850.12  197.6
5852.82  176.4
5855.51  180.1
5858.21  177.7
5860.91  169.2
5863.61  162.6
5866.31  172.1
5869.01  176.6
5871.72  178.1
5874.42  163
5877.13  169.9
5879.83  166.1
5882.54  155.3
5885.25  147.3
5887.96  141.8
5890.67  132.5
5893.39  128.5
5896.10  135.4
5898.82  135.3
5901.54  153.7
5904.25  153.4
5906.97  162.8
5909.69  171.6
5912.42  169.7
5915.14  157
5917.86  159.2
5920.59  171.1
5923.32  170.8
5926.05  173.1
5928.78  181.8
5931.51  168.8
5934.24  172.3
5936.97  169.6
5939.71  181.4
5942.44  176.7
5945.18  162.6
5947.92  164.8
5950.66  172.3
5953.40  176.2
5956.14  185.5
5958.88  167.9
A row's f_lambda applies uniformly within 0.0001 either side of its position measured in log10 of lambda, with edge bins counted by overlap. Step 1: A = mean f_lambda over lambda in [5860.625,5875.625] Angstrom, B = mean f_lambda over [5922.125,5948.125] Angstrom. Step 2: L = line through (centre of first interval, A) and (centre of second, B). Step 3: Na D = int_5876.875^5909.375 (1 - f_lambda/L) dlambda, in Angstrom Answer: 4.3 Angstrom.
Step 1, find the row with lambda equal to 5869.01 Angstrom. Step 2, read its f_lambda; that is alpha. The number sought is 176.6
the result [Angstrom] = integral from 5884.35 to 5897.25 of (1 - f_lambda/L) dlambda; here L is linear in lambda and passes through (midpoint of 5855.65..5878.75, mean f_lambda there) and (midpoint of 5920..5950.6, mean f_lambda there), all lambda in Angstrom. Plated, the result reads 2.6 Angstrom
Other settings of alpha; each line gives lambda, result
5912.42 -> 169.7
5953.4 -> 176.2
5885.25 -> 147.3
